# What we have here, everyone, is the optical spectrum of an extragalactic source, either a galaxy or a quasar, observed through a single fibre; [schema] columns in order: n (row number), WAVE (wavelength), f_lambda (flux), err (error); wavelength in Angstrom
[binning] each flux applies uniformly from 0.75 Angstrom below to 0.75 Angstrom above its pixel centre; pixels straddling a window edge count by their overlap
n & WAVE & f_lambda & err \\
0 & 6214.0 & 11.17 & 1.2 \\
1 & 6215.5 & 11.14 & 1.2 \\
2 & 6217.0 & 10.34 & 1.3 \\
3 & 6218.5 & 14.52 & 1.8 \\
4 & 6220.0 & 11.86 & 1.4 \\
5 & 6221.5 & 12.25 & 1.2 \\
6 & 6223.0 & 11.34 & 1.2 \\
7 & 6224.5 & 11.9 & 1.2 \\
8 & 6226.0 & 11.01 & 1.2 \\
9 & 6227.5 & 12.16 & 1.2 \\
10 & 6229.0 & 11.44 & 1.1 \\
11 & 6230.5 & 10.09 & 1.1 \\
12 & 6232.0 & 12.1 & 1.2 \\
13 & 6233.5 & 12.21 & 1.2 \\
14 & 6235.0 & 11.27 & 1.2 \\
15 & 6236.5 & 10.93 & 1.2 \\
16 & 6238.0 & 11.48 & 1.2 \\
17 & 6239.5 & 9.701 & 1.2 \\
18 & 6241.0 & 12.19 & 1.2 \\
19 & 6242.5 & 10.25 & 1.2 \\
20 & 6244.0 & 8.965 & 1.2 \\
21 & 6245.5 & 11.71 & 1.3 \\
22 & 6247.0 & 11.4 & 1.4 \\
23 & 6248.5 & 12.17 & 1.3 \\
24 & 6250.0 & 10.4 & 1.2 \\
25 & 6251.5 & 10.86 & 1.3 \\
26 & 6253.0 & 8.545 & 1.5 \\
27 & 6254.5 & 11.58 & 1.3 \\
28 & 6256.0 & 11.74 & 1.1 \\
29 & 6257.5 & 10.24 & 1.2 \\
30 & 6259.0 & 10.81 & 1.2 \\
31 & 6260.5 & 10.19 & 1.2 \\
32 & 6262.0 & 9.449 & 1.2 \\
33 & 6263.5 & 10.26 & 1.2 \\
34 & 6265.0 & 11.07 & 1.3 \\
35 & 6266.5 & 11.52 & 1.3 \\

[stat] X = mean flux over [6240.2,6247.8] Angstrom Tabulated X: 10.9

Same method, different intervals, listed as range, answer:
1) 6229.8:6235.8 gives 11.4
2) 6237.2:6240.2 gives 10.6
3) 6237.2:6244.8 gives 10.5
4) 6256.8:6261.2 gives 10.4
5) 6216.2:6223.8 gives 12.1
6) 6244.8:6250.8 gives 11.4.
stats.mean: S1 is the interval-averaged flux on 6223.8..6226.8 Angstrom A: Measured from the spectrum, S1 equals 11.5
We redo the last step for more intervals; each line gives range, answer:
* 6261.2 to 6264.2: 9.85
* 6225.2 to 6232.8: 11.4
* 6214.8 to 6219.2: 12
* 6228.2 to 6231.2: 10.8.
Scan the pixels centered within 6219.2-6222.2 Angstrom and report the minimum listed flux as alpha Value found 11.86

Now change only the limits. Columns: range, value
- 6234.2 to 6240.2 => 9.701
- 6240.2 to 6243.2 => 10.25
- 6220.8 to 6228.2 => 11.01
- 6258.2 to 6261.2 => 10.19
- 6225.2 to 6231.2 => 10.09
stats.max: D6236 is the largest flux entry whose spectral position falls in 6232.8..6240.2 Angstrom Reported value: 12.21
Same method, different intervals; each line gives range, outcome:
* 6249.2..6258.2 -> 11.74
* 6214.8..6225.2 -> 14.52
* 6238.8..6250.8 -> 12.19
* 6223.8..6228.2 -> 12.16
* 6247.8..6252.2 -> 12.17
